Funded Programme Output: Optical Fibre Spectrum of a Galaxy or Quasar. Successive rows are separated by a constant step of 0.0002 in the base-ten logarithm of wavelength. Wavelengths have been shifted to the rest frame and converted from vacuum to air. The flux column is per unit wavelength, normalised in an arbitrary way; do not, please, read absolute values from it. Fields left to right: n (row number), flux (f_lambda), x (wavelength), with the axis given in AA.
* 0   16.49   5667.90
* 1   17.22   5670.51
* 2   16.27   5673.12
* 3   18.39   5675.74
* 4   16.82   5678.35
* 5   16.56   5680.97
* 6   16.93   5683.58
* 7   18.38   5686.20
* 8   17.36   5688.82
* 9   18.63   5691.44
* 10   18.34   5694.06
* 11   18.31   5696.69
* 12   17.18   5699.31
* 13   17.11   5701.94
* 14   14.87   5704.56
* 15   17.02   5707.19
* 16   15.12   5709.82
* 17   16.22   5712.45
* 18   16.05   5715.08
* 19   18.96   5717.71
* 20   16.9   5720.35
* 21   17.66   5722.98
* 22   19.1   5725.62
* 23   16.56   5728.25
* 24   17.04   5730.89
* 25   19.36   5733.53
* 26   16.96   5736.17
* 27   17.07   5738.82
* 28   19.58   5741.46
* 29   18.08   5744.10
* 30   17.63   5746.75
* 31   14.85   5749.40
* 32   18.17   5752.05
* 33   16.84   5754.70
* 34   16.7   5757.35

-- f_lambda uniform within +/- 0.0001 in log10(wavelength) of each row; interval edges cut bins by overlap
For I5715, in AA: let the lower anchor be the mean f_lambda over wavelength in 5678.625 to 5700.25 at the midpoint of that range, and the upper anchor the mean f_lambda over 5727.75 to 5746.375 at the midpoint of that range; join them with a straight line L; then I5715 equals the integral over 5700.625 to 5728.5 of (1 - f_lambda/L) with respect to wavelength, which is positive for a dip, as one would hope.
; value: 1.4 AA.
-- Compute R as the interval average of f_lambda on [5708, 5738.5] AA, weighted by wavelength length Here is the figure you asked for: 17.3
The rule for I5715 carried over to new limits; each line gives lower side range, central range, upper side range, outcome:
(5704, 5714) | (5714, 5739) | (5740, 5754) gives -1.39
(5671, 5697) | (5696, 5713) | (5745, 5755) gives 0.84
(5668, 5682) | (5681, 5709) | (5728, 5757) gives -0.31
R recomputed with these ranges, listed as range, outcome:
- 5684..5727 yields 17.3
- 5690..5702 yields 18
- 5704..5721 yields 16.5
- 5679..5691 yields 17.4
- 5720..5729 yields 17.7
